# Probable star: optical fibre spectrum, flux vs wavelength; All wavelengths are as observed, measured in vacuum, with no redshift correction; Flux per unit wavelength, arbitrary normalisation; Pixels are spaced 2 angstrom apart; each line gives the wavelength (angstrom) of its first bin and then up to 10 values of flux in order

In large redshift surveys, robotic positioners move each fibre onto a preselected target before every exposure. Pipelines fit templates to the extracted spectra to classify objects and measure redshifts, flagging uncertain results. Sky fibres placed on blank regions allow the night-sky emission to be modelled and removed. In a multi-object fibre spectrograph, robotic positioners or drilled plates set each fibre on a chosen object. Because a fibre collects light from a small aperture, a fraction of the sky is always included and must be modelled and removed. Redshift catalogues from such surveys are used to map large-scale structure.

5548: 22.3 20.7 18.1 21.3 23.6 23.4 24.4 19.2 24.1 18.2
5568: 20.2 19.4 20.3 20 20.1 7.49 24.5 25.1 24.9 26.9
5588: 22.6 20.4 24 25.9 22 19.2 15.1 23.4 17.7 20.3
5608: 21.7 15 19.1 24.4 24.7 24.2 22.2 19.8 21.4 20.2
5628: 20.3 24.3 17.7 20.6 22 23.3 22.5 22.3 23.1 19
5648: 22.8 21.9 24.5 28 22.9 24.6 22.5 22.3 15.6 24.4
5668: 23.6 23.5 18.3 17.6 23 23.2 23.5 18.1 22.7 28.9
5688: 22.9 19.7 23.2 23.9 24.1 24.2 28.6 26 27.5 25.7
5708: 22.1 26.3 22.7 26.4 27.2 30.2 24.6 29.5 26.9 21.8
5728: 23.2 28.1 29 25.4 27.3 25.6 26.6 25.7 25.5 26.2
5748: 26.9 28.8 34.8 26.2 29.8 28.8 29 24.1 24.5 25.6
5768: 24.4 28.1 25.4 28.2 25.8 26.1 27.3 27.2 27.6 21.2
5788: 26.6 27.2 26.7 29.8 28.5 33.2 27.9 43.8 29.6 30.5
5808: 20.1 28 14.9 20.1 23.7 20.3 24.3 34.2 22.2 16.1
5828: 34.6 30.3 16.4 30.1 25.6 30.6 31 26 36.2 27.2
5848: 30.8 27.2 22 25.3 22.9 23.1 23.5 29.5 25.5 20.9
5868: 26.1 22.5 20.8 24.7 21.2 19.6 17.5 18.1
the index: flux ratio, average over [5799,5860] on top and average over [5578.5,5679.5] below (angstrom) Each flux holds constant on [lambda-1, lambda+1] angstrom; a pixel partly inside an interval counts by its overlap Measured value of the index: 1.2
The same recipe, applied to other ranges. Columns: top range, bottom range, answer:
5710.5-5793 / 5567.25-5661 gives 1.23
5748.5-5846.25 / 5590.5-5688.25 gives 1.24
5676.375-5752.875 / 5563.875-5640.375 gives 1.21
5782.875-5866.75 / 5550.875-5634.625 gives 1.26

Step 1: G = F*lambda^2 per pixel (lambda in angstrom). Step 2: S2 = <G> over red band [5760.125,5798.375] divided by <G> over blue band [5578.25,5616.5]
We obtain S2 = 1.3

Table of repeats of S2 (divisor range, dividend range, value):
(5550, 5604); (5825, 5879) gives 1.32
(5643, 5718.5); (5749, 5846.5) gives 1.20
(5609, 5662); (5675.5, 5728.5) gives 1.15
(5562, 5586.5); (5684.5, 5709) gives 1.24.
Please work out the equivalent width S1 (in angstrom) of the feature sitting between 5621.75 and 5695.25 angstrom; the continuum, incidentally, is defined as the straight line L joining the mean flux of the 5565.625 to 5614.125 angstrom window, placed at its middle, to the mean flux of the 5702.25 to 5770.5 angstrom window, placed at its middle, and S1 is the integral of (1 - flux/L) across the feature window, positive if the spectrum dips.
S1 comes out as 4.1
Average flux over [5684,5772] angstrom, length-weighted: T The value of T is 26.1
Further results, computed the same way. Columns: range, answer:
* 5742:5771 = 27.3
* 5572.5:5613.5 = 20.8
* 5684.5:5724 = 25.5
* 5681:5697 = 22.9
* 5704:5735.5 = 26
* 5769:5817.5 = 26.9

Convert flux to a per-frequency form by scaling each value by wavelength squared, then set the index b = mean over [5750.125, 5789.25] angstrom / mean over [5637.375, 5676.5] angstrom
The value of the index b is 1.3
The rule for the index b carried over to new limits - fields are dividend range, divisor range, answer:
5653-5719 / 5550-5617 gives 1.17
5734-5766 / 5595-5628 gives 1.38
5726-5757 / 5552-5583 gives 1.39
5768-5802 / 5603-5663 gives 1.34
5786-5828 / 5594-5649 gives 1.34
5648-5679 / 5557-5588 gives 1.09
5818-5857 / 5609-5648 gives 1.35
